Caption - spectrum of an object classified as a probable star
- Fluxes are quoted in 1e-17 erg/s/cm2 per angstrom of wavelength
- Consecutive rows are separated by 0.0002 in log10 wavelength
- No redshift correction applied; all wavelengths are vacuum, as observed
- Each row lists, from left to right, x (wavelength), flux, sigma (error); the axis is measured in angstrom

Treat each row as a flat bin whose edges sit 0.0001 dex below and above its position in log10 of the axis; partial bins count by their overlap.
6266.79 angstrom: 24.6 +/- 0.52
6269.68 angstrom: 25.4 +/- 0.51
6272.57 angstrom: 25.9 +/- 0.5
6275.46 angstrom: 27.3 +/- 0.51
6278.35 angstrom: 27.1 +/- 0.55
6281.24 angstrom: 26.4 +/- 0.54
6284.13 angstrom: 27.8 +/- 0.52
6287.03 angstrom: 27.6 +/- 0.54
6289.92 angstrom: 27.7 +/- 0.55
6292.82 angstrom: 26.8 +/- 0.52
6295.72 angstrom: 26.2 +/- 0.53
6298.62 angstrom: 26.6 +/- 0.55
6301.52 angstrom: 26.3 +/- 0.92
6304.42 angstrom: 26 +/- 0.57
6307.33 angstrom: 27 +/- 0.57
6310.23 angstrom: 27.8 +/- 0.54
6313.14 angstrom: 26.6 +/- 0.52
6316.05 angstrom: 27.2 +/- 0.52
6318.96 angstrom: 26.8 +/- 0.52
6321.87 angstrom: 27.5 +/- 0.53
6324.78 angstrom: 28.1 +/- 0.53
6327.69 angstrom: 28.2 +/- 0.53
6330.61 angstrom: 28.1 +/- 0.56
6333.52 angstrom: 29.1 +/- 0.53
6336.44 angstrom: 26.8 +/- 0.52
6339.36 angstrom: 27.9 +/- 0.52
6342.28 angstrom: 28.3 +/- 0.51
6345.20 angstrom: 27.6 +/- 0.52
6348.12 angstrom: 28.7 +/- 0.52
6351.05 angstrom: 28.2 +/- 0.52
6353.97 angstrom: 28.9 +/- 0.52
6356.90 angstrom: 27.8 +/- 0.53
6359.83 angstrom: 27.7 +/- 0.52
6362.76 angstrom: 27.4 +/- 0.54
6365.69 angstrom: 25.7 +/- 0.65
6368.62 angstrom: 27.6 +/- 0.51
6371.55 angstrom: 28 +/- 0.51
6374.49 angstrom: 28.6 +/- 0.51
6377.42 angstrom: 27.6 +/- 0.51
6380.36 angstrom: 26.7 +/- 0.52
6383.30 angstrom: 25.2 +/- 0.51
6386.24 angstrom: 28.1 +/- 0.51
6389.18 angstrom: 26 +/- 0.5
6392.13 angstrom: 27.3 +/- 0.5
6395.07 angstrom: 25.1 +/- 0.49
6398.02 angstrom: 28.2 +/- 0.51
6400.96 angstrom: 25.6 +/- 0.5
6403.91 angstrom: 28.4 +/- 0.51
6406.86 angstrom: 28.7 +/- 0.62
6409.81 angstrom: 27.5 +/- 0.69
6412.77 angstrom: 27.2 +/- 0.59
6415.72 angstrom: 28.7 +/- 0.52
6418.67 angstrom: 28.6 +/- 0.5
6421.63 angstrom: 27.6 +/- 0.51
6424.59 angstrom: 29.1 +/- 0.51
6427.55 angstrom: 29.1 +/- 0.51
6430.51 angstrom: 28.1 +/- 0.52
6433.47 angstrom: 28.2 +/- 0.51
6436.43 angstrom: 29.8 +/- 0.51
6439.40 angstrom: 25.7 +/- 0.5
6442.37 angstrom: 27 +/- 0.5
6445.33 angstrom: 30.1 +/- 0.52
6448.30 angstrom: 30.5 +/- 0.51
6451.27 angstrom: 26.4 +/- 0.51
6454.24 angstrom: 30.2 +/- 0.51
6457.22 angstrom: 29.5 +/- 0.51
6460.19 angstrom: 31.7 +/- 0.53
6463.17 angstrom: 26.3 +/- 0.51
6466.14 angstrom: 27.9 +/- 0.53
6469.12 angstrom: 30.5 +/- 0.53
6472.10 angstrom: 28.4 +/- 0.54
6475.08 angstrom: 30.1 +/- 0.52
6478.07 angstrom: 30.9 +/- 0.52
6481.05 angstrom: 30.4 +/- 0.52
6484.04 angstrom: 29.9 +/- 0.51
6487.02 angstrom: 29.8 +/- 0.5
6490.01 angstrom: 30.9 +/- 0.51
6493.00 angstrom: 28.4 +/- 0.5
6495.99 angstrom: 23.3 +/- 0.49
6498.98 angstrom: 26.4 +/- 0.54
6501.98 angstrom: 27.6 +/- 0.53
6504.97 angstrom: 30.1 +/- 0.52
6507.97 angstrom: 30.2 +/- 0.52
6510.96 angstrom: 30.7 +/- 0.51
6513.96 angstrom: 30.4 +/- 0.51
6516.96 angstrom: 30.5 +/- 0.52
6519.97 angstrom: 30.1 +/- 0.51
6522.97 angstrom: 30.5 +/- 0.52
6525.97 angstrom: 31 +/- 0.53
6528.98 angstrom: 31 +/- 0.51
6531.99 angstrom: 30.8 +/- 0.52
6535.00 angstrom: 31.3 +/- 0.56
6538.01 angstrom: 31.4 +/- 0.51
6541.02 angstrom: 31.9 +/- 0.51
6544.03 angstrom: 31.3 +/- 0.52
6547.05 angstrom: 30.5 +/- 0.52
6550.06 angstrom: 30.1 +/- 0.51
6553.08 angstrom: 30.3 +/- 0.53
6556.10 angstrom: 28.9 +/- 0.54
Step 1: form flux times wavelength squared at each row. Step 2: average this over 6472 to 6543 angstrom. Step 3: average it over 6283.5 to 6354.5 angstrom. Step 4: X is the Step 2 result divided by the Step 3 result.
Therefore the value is 1.2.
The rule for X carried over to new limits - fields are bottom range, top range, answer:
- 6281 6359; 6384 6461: 1.06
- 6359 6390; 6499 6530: 1.15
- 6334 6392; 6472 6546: 1.14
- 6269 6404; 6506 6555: 1.20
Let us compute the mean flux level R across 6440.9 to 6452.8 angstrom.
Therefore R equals 28.5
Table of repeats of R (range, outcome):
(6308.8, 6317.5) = 27.2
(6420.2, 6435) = 28.4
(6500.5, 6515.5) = 29.8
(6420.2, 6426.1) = 28.3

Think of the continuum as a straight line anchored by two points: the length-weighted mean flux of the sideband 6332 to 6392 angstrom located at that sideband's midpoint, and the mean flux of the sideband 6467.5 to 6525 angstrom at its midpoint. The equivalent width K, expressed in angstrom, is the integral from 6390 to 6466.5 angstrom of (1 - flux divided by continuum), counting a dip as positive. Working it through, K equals 0.9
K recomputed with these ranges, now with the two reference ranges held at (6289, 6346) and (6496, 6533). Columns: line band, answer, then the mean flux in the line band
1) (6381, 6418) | 1.5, 27.2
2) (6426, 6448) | 0.3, 28.4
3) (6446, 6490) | -0.6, 29.5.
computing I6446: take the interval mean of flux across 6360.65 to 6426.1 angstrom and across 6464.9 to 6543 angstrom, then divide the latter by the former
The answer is 1.1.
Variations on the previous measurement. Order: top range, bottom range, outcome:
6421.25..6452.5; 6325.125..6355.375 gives 1.01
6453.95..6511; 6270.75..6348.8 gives 1.07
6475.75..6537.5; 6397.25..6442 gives 1.06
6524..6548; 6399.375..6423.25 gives 1.12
